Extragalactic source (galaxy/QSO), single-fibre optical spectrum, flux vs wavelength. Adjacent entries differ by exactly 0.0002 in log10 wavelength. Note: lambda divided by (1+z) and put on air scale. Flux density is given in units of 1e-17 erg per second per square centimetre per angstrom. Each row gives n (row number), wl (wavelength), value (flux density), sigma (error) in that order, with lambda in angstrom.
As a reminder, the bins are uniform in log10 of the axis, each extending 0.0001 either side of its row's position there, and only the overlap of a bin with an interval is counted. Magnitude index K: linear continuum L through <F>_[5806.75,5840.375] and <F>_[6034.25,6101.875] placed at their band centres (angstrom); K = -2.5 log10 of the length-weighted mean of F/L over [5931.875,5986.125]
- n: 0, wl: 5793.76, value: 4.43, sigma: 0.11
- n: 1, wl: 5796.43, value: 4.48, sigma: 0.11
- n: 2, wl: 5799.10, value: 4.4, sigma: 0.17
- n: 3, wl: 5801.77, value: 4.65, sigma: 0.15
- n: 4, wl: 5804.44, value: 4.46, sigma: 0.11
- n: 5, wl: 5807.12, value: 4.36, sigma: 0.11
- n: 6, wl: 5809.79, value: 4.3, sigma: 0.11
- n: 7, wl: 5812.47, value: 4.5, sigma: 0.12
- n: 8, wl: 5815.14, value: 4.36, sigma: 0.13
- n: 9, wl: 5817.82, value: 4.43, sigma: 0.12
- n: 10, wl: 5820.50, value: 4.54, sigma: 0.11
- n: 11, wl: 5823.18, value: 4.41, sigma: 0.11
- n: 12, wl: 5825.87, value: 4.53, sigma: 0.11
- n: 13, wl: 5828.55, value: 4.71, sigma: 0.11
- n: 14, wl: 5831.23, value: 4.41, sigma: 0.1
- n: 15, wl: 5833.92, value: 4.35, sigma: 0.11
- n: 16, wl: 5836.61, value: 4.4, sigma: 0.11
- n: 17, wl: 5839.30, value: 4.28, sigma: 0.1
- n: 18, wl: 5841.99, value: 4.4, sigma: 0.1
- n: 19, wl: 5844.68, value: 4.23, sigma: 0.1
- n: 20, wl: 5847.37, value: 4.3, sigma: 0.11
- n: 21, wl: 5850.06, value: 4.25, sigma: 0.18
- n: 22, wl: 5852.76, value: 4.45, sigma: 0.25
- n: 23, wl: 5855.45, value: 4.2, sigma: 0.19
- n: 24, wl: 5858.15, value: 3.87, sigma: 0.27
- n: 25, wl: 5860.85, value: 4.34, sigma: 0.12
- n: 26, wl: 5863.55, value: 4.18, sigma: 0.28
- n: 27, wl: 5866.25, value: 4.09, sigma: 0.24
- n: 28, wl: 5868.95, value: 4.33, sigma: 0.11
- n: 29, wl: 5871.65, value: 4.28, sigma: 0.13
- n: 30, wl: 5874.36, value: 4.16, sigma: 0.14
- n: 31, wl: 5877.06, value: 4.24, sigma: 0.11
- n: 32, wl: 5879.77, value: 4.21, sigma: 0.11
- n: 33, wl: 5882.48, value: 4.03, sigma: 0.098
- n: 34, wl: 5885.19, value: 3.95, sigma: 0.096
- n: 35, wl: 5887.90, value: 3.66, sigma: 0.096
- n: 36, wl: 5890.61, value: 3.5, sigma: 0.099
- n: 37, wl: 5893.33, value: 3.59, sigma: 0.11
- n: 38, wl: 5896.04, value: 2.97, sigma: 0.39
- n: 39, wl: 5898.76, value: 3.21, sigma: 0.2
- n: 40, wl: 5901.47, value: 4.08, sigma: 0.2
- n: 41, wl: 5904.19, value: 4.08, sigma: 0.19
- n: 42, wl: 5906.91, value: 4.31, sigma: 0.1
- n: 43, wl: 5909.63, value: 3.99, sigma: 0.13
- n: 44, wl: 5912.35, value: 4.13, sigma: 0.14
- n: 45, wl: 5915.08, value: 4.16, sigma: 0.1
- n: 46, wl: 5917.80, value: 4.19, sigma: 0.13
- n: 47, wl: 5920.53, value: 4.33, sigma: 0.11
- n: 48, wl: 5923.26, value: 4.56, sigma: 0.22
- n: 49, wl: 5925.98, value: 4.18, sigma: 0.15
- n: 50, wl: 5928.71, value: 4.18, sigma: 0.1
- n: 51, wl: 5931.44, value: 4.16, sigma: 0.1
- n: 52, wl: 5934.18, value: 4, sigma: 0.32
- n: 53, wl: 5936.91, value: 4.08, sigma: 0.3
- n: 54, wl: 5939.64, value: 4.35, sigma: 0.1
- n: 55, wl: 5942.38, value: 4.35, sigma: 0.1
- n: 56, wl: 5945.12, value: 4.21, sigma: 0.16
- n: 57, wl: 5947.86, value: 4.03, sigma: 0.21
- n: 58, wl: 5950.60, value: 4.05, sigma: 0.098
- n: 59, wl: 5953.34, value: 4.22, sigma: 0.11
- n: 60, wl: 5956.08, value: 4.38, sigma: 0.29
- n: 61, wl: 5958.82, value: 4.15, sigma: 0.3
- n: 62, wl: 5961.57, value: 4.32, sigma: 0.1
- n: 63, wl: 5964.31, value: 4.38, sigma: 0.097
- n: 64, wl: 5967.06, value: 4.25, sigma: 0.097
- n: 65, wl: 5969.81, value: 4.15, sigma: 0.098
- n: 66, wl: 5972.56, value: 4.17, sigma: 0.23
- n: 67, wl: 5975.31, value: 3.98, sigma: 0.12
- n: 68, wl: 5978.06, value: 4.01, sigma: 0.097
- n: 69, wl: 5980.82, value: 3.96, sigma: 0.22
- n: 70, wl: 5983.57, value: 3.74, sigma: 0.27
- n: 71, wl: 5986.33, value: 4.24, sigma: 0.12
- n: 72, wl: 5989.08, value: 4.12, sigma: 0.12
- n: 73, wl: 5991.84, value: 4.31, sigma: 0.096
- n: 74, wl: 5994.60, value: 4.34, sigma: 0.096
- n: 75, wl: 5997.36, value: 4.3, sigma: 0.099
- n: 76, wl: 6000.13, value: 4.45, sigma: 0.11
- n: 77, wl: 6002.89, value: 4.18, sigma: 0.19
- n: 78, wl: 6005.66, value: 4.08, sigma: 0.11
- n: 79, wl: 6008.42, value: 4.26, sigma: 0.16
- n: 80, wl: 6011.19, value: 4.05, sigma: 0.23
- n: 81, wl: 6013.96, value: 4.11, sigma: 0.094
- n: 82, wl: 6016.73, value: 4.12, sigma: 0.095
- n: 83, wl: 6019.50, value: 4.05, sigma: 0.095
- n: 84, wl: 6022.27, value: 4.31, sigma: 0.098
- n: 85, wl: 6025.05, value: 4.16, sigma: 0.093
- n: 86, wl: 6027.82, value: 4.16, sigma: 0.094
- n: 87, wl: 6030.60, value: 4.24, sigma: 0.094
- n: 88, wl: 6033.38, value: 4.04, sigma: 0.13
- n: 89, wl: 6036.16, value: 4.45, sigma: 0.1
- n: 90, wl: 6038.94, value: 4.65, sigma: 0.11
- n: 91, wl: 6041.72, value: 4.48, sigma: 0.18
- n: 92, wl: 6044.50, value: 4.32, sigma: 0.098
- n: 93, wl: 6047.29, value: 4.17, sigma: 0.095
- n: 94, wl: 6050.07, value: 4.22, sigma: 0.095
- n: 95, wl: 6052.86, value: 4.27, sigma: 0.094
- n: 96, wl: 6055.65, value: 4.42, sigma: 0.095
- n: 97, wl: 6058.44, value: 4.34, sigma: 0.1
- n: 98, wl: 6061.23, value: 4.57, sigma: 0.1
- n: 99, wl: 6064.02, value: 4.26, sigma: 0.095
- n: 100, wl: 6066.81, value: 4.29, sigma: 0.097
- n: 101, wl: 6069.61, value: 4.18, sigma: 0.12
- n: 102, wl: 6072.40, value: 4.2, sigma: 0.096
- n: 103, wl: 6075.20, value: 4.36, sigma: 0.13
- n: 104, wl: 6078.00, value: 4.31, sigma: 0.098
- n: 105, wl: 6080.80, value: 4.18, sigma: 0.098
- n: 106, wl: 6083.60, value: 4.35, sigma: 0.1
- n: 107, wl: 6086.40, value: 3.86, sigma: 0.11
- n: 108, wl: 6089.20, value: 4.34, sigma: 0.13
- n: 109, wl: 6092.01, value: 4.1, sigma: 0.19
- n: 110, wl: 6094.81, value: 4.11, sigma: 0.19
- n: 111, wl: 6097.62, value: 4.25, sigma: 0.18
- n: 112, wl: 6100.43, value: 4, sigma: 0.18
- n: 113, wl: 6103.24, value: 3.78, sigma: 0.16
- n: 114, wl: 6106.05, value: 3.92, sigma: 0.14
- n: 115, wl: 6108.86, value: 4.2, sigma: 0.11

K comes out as 0.05 mag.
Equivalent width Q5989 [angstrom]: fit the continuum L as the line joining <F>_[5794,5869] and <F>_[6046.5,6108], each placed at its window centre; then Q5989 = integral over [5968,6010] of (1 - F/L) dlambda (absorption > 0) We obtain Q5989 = 1.1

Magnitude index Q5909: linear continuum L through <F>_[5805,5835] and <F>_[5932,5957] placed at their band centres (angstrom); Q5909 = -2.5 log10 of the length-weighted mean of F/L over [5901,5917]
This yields 0.033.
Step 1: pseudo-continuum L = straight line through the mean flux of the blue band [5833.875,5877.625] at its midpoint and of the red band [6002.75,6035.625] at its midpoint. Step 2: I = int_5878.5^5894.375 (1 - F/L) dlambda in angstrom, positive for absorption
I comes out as 1.5 angstrom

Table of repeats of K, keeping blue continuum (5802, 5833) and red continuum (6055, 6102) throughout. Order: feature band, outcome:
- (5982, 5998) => 0.037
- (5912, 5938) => 0.043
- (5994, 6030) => 0.026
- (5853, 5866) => 0.065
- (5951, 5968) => 0.017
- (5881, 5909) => 0.173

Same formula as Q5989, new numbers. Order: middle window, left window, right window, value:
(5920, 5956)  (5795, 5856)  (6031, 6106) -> 1.0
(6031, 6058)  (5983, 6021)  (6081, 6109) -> -1.3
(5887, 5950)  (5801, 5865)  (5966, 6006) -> 3.4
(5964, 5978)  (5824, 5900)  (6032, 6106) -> 0.1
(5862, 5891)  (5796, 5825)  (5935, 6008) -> 1.7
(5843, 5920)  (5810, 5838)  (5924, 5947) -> 5.0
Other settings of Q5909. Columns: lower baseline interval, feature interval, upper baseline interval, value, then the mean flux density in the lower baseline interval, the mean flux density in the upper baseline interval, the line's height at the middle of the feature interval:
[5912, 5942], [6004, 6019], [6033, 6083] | 0.043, 4.22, 4.32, 4.29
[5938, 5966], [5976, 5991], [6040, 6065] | 0.066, 4.24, 4.34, 4.27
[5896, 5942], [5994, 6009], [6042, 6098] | -0.021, 4.09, 4.26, 4.18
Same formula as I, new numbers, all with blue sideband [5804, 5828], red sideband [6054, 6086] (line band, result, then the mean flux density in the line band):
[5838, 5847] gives 0.2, 4.3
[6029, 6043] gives -0.2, 4.37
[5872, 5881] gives 0.4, 4.21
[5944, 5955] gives 0.6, 4.13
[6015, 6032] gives 0.6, 4.17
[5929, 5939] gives 0.6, 4.11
